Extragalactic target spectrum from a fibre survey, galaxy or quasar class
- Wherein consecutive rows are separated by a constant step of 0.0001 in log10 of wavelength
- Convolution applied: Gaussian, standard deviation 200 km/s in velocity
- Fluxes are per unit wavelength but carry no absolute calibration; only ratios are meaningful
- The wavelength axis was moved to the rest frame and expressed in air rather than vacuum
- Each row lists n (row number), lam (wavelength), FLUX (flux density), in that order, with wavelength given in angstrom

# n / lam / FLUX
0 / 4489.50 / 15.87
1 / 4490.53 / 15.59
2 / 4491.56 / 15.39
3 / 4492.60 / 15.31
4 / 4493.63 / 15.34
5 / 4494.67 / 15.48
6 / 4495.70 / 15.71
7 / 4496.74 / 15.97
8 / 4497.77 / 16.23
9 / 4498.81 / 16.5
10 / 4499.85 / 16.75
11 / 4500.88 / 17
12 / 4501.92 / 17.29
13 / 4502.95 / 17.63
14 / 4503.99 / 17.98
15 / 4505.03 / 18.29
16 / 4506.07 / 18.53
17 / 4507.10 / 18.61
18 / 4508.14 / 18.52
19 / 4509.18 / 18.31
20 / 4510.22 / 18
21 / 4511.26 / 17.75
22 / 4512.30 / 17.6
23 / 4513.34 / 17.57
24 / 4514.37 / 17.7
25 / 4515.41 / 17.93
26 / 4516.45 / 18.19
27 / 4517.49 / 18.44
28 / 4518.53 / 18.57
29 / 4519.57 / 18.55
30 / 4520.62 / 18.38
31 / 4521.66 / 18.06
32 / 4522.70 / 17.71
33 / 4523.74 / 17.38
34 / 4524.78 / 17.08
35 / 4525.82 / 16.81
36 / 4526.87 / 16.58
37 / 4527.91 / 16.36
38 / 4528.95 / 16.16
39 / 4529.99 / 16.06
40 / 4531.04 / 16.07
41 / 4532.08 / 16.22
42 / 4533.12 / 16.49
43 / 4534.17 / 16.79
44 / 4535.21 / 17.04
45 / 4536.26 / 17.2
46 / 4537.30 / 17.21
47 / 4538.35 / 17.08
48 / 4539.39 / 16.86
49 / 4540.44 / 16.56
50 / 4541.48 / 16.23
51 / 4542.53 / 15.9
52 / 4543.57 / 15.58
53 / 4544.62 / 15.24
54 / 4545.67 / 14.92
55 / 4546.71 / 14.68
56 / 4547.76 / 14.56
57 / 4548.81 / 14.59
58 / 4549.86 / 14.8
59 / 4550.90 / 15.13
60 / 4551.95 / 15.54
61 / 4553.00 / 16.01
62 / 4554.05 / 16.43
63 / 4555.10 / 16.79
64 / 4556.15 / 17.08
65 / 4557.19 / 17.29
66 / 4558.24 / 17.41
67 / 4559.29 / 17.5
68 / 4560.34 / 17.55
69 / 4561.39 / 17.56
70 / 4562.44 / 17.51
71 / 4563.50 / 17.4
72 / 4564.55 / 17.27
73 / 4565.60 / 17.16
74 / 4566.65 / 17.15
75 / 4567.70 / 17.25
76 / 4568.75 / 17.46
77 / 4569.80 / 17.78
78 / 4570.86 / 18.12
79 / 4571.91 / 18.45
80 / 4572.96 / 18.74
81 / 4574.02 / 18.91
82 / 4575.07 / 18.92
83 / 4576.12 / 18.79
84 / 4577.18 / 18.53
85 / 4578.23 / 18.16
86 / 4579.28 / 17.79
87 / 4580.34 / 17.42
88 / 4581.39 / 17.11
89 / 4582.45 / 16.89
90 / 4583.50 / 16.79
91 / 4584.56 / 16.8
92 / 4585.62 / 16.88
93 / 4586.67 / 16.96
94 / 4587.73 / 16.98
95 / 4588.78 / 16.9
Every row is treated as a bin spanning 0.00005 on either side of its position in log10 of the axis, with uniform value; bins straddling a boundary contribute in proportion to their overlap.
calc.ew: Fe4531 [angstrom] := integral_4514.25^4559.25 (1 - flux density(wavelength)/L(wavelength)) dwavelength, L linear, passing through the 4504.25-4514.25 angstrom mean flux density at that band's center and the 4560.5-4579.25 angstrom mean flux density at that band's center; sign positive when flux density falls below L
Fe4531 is 3.5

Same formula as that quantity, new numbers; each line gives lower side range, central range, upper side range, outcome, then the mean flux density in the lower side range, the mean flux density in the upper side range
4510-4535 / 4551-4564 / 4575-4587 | 0.39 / 17.3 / 17.5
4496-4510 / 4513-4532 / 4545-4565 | -0.38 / 17.5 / 16.3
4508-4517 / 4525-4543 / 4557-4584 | 1.29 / 17.9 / 17.7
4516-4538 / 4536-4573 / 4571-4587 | 1.90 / 17.2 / 17.8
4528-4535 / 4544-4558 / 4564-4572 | 1.10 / 16.3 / 17.5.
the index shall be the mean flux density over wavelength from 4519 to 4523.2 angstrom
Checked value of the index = 18.2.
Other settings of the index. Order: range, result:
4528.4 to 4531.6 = 16.1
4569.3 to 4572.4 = 18.1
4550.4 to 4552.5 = 15.3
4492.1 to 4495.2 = 15.4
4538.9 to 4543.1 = 16.4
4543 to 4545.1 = 15.4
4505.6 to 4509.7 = 18.5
